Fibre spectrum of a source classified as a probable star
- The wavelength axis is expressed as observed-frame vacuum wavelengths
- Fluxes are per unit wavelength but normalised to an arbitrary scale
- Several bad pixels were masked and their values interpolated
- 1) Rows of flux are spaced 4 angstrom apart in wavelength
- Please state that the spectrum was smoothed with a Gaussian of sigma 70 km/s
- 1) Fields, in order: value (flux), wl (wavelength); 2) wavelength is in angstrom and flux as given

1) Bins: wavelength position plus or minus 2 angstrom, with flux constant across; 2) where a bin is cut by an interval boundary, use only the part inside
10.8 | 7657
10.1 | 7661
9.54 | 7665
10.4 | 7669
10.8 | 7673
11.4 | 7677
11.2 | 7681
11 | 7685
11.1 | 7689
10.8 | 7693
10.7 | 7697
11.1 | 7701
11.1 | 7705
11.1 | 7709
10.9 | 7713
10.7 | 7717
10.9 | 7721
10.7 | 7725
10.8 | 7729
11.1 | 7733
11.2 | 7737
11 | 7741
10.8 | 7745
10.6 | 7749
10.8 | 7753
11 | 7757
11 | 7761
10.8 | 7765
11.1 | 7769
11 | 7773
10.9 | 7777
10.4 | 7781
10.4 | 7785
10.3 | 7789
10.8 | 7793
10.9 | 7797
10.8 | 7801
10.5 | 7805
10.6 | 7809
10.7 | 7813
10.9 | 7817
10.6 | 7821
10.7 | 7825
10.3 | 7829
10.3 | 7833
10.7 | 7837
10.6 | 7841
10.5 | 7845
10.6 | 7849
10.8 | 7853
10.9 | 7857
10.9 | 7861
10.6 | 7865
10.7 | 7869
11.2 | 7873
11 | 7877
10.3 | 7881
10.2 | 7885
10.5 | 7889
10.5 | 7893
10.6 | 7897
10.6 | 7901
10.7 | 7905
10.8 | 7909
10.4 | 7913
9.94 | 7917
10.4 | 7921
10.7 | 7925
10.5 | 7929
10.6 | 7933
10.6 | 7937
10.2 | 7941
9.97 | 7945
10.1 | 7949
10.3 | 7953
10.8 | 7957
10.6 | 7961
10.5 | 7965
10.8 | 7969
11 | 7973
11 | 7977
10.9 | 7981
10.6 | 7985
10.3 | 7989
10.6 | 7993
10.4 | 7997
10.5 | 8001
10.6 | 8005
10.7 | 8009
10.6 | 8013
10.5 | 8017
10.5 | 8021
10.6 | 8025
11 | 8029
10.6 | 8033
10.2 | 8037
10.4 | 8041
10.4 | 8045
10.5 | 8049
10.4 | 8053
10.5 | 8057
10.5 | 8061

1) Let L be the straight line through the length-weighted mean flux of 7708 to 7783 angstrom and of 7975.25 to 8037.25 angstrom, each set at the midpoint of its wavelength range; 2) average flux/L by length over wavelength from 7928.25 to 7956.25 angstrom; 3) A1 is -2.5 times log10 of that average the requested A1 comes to 0.04 mag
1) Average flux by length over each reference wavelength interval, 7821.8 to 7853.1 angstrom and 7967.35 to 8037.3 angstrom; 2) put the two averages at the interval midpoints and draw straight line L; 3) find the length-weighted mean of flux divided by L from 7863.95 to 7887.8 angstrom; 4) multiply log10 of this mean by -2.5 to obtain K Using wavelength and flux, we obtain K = -0.009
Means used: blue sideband 10.5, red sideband 10.6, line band 10.7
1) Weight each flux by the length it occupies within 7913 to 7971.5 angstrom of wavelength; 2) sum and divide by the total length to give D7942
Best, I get 10.4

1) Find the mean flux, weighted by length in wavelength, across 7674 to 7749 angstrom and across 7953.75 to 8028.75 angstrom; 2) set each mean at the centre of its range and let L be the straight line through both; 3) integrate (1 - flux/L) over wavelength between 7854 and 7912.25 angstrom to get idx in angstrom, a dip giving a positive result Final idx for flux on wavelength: 0.5 angstrom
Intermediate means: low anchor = 11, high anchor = 10.6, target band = 10.7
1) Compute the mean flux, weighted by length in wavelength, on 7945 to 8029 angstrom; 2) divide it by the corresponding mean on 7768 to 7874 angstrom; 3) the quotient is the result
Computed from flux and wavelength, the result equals 0.99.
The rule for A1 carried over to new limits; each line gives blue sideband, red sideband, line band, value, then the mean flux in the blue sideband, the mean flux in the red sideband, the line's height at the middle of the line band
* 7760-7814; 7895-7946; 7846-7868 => -0.02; 10.7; 10.5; 10.6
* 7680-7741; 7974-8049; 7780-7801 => 0.03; 11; 10.6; 10.9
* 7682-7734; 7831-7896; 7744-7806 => 0.00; 10.9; 10.6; 10.8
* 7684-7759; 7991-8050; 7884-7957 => 0.02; 10.9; 10.5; 10.7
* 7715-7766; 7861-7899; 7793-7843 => 0.01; 10.9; 10.6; 10.7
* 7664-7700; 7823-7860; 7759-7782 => -0.02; 10.8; 10.6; 10.7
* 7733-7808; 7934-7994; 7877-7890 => 0.02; 10.8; 10.6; 10.7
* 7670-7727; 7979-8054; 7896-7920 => 0.02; 11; 10.5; 10.7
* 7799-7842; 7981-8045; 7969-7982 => -0.04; 10.6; 10.5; 10.6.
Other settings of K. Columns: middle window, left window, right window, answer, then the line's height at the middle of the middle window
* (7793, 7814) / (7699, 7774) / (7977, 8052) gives 0.01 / 10.8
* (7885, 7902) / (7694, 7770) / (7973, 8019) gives 0.02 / 10.7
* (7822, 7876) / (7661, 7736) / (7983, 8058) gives 0.00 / 10.7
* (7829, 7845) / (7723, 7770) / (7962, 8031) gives 0.03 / 10.8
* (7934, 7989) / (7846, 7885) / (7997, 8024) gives 0.01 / 10.6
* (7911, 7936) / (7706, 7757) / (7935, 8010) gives 0.02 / 10.6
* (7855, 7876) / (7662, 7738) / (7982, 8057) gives -0.02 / 10.7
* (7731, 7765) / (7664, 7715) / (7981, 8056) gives -0.01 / 10.8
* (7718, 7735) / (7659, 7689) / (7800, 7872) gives -0.02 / 10.7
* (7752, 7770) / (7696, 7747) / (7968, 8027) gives 0.00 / 10.9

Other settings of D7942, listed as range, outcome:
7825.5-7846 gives 10.5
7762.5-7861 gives 10.7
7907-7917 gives 10.5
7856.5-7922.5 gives 10.6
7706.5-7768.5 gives 10.9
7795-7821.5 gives 10.7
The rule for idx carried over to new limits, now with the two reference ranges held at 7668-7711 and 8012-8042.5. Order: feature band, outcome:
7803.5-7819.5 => 0.2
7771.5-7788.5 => 0.4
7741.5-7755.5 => 0.2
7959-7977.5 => -0.2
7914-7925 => 0.4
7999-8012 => 0.0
